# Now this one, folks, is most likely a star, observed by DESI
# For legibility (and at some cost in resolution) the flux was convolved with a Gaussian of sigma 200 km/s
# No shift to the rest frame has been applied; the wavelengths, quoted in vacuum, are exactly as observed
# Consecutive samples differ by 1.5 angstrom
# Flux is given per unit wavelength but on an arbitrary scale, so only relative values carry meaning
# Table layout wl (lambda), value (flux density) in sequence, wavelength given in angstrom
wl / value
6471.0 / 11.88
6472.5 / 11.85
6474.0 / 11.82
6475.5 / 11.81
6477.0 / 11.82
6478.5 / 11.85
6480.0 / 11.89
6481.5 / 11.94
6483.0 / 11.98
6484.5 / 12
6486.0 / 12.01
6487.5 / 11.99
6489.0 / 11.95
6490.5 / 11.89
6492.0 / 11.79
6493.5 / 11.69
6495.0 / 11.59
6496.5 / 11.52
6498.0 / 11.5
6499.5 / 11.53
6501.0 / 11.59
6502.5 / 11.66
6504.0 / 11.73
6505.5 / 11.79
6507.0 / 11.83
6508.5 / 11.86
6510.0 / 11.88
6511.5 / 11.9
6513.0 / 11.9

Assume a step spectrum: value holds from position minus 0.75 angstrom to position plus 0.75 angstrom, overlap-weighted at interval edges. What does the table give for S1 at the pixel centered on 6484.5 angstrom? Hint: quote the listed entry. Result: 12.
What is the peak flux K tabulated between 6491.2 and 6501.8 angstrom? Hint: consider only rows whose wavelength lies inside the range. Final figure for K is 11.79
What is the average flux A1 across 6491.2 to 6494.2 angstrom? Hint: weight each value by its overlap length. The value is 11.7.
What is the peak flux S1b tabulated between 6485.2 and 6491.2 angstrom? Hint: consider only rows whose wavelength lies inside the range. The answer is 12.01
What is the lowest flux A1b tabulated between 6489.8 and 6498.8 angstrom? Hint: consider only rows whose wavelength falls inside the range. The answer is 11.5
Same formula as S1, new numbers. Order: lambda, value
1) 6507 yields 11.83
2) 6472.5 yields 11.85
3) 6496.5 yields 11.52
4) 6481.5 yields 11.94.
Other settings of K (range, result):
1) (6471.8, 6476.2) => 11.85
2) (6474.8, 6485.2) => 12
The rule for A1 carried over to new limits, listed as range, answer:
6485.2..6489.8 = 12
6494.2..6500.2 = 11.5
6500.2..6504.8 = 11.7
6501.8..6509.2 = 11.8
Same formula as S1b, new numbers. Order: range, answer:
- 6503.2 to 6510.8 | 11.88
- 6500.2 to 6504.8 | 11.73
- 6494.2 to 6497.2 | 11.59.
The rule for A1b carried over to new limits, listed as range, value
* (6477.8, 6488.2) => 11.85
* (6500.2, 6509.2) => 11.59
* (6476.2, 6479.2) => 11.82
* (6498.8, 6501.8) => 11.53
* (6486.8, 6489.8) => 11.95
